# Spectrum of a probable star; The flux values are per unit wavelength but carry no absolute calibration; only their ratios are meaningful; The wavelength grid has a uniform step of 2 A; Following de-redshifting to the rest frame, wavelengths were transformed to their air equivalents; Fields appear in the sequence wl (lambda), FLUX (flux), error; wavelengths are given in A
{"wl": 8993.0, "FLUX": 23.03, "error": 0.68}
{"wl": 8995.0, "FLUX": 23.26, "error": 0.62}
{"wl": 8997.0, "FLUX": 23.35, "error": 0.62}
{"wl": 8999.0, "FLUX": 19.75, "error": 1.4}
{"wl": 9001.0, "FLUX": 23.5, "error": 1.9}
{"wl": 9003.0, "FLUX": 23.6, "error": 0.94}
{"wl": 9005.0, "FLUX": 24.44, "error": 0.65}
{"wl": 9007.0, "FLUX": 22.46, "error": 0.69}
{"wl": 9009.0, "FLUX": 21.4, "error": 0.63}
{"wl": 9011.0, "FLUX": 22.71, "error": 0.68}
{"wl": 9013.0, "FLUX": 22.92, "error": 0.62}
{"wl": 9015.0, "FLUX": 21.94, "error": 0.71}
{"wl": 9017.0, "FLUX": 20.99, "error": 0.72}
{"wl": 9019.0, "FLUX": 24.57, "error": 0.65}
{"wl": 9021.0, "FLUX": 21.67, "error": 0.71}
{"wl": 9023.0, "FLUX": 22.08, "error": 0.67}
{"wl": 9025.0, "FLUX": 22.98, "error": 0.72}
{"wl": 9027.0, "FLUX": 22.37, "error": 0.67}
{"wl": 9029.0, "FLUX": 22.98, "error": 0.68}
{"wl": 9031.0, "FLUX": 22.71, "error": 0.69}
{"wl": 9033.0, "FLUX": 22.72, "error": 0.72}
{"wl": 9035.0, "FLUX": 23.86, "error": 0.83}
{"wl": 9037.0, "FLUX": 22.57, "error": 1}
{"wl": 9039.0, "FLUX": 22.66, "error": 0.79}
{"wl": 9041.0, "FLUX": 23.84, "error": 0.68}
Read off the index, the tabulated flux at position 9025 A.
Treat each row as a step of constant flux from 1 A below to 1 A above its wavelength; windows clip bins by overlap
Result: 22.98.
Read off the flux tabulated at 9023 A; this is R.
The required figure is 22.08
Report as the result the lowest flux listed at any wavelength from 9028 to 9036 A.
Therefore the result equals 22.71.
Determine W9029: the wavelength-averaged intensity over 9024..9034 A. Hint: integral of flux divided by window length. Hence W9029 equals 22.8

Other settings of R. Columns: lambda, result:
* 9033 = 22.72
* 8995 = 23.26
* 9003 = 23.6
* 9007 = 22.46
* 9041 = 23.84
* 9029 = 22.98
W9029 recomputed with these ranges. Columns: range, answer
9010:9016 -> 22.5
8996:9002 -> 22.2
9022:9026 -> 22.5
